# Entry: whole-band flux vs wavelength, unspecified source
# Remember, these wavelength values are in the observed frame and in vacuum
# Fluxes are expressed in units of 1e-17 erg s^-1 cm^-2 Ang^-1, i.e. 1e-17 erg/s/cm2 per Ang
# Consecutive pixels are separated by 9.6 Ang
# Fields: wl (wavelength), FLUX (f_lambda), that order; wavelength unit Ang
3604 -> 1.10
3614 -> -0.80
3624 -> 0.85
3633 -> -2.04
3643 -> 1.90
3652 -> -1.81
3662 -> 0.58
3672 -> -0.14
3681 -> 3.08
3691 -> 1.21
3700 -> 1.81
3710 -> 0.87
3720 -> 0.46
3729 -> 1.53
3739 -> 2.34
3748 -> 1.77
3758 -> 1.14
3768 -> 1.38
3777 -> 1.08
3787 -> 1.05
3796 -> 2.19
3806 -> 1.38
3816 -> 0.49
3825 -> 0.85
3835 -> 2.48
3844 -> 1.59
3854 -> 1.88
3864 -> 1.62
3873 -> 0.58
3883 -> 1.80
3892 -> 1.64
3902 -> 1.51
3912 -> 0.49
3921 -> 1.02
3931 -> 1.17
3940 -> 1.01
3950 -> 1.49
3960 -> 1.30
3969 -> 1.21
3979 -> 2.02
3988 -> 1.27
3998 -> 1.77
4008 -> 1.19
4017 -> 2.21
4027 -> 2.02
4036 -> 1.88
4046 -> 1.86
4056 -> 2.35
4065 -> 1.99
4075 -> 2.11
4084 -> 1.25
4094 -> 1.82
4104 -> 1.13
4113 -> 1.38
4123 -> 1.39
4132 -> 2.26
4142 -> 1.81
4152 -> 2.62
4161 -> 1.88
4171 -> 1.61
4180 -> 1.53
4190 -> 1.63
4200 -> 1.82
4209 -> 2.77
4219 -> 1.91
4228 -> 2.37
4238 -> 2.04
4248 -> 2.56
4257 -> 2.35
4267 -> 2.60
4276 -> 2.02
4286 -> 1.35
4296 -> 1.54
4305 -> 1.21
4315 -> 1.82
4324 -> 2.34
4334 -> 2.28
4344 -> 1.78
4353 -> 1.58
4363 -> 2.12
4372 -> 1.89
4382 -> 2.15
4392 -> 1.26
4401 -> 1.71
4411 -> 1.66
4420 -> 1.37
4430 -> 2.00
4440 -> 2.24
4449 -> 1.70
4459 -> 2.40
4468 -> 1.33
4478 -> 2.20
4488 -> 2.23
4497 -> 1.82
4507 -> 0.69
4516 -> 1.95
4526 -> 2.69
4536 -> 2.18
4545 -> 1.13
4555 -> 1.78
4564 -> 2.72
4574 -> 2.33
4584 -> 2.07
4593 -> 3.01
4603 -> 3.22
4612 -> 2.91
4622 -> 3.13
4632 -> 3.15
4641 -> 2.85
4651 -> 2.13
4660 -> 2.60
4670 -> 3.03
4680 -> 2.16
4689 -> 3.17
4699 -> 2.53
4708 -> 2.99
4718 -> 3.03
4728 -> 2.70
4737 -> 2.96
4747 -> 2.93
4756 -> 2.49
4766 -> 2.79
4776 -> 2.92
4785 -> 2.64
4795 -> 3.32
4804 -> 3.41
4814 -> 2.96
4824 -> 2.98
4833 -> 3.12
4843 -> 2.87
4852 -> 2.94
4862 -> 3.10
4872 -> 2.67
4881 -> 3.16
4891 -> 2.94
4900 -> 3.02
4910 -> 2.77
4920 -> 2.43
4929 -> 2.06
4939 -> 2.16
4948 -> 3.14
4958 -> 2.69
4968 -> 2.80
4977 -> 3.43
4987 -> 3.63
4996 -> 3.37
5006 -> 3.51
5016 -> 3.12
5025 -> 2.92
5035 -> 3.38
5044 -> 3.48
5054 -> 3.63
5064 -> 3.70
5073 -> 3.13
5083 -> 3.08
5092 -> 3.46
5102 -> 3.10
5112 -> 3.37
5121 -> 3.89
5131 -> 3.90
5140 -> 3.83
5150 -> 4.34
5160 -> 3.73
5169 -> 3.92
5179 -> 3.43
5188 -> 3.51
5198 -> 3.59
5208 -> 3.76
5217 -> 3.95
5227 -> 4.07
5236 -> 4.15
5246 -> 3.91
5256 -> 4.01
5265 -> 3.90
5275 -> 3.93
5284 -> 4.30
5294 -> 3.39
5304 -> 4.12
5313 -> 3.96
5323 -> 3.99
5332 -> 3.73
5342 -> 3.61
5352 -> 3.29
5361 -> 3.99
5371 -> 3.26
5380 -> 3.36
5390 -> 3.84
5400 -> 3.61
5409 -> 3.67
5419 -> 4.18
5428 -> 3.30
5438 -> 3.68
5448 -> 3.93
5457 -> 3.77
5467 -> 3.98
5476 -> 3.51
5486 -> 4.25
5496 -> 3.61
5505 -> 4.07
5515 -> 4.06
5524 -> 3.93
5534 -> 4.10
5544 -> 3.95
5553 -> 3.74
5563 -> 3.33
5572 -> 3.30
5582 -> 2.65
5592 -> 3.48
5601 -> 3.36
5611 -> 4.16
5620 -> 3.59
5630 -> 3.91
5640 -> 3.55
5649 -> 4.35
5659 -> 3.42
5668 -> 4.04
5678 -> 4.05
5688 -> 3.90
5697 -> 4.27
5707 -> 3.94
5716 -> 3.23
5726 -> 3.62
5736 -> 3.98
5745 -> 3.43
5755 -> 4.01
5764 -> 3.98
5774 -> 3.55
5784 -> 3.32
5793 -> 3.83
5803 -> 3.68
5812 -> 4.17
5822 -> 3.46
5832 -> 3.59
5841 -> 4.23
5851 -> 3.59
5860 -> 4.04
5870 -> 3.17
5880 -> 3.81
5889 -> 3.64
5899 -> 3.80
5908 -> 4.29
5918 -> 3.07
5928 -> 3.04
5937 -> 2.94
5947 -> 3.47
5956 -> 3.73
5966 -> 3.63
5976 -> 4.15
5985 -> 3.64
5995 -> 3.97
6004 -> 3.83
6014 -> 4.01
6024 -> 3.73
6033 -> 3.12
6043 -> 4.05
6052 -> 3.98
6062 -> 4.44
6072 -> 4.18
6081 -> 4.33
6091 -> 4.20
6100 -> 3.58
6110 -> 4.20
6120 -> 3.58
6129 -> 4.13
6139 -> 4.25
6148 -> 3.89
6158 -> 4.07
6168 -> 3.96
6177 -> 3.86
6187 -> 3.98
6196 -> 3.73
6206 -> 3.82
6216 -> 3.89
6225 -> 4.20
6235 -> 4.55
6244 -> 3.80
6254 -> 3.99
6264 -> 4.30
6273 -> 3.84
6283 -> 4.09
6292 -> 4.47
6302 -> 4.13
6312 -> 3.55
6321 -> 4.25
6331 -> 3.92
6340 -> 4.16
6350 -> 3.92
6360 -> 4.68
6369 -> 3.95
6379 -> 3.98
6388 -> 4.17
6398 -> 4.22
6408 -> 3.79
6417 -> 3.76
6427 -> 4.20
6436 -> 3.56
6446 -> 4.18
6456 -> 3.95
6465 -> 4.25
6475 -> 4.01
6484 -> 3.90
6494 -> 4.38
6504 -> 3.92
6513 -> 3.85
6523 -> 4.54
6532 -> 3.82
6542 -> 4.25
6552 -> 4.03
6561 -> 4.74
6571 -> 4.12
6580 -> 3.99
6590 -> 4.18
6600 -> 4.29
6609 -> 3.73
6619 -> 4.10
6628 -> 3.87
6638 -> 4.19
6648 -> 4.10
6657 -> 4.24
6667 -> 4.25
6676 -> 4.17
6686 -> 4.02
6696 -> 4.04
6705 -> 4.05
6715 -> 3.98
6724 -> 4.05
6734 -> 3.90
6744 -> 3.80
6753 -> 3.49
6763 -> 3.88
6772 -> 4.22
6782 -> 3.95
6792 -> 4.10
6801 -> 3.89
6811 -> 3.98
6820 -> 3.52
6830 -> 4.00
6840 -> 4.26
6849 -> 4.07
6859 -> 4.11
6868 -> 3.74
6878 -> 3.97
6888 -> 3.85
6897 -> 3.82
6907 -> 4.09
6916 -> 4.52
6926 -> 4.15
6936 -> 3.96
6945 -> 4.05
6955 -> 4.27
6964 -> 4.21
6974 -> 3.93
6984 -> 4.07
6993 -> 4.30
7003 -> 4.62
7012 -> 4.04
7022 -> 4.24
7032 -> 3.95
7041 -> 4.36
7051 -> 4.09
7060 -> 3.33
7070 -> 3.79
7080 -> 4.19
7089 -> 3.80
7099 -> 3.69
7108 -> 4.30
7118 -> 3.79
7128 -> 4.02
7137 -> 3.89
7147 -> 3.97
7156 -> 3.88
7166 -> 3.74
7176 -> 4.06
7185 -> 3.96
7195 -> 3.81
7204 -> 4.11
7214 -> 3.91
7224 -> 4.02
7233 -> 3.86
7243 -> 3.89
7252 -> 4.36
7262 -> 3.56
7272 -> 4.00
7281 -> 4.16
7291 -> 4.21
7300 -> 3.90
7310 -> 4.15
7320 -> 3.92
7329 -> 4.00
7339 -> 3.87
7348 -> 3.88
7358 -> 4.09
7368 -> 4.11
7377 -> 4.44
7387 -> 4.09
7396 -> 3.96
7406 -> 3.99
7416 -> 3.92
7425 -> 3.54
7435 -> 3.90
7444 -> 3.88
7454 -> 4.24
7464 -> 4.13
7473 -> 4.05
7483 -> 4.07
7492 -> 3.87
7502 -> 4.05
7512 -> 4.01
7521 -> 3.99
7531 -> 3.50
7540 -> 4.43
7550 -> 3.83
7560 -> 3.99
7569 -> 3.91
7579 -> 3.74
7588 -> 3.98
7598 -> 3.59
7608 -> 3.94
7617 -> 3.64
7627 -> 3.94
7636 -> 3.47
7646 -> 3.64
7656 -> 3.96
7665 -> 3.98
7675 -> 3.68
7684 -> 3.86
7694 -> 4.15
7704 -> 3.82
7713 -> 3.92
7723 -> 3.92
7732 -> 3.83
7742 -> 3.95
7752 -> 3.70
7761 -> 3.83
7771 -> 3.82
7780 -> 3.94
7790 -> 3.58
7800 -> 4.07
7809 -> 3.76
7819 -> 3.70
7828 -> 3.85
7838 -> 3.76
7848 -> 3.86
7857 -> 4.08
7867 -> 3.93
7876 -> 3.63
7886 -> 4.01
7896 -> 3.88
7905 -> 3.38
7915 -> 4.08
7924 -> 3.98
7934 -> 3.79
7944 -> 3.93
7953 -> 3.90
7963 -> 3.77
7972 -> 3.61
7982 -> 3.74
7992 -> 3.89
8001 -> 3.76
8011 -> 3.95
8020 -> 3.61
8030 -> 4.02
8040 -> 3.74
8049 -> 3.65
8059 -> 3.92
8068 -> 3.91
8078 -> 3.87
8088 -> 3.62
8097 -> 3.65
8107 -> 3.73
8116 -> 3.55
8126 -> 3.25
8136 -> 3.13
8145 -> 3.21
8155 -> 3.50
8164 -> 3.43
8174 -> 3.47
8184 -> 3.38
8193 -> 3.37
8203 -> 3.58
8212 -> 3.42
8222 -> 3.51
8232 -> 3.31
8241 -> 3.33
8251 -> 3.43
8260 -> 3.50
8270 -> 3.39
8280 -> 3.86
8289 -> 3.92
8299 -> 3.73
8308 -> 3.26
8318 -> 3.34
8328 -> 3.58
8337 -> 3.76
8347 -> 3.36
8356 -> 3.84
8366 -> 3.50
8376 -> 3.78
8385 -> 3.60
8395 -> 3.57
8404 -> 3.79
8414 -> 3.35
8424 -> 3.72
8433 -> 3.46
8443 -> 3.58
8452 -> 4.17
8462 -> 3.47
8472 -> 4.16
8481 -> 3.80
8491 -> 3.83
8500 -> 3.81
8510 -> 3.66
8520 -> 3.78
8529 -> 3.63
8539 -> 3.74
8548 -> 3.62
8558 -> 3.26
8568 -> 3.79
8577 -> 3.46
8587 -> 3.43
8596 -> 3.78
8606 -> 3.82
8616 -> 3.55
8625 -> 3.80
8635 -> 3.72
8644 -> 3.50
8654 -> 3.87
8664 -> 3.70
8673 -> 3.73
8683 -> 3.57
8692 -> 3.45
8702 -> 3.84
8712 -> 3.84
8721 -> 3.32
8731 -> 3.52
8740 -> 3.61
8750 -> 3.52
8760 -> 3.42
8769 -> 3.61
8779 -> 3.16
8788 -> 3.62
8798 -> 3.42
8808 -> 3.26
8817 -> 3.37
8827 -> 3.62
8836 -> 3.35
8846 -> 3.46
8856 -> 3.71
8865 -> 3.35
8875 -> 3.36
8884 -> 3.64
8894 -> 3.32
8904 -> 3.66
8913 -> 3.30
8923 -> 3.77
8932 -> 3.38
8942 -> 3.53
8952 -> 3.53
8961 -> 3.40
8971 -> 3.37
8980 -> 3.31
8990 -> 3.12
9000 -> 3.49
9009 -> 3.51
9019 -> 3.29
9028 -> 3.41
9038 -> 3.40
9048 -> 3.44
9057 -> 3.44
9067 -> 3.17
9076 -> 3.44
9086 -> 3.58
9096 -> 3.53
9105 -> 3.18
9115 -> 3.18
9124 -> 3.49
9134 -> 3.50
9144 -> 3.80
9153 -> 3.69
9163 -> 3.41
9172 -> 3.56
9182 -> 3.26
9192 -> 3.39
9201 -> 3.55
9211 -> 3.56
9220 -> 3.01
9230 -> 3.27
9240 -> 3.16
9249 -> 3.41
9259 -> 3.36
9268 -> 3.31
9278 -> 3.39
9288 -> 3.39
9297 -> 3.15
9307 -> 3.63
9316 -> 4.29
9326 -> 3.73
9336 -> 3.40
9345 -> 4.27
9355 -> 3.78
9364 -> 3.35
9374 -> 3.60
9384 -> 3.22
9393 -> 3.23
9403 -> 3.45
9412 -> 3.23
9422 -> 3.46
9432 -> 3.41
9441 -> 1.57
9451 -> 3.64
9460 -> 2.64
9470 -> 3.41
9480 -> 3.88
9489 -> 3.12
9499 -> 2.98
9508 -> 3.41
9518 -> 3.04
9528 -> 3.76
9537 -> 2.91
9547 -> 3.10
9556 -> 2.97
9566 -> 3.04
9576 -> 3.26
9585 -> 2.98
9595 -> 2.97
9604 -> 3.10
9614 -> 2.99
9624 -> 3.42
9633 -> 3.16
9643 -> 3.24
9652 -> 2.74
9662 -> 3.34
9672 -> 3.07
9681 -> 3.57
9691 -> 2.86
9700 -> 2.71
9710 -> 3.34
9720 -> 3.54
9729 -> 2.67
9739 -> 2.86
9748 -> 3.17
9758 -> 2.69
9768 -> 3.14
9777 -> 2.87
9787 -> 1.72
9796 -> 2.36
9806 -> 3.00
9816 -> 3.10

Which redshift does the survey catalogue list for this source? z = 0.145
